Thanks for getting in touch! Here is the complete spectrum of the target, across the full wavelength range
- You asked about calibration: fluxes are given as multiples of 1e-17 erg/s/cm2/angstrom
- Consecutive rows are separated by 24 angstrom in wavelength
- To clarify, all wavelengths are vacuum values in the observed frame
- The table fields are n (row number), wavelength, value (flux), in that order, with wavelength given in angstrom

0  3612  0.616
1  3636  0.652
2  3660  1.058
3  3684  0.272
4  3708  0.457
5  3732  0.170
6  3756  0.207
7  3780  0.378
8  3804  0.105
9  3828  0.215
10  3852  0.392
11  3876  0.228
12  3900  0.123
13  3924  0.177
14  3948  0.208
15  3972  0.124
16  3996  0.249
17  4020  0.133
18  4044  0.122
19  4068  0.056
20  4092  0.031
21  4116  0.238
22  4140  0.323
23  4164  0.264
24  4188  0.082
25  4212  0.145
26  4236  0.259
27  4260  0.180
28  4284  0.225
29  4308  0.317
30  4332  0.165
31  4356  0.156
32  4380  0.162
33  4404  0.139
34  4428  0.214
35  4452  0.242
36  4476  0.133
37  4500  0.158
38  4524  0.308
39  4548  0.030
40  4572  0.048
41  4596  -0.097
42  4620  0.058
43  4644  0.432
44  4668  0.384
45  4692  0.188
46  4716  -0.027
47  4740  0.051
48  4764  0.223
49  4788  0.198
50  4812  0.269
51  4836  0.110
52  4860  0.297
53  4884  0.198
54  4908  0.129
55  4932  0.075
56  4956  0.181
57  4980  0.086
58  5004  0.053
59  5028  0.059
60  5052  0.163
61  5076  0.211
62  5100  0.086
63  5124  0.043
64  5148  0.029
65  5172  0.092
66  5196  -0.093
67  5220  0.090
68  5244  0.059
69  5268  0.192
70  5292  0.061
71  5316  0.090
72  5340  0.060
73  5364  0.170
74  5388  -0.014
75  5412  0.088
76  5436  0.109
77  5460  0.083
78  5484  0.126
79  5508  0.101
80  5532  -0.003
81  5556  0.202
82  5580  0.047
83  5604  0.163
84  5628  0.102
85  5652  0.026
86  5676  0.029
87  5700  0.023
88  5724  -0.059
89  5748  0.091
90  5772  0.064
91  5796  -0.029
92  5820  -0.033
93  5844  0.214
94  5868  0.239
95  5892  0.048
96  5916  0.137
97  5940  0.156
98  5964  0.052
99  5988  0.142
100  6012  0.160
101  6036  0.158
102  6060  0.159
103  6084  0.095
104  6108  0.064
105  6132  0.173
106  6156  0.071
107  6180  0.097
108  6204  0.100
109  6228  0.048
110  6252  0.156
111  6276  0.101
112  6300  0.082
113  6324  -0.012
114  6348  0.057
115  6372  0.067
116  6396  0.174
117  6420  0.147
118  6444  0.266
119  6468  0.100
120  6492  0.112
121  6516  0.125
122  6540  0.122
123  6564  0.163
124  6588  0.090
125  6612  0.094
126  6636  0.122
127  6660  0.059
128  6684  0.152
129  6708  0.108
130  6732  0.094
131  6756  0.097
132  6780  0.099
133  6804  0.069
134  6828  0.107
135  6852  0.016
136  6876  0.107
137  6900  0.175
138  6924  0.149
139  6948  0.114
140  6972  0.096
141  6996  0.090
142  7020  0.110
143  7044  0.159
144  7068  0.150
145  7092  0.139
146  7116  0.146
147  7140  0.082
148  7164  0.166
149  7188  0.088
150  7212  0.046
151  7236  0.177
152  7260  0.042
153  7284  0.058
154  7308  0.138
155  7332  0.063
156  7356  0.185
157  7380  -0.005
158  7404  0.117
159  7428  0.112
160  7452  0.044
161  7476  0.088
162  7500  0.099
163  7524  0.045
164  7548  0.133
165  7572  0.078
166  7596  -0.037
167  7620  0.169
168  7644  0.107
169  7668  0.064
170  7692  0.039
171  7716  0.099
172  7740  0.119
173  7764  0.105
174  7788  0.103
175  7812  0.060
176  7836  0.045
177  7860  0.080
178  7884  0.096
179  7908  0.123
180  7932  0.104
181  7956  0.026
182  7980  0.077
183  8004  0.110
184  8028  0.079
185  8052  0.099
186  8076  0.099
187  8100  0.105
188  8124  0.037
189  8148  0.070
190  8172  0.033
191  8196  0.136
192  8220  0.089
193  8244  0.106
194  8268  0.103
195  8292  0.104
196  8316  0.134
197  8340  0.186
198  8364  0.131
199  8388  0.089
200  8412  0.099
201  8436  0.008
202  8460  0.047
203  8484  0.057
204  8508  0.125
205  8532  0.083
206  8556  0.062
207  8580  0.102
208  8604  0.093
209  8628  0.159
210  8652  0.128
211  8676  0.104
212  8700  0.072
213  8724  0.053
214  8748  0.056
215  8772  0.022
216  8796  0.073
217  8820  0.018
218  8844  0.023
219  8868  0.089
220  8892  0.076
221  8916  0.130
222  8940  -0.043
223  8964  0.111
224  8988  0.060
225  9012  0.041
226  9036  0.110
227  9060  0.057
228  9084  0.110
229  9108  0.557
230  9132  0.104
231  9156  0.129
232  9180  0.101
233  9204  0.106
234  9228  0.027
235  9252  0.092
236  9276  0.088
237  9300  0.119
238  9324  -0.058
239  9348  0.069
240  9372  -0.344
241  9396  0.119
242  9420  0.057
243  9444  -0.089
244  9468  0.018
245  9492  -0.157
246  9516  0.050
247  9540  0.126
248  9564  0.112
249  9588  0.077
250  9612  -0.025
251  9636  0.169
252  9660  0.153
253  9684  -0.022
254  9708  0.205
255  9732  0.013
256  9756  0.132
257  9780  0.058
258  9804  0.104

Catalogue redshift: 1.44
